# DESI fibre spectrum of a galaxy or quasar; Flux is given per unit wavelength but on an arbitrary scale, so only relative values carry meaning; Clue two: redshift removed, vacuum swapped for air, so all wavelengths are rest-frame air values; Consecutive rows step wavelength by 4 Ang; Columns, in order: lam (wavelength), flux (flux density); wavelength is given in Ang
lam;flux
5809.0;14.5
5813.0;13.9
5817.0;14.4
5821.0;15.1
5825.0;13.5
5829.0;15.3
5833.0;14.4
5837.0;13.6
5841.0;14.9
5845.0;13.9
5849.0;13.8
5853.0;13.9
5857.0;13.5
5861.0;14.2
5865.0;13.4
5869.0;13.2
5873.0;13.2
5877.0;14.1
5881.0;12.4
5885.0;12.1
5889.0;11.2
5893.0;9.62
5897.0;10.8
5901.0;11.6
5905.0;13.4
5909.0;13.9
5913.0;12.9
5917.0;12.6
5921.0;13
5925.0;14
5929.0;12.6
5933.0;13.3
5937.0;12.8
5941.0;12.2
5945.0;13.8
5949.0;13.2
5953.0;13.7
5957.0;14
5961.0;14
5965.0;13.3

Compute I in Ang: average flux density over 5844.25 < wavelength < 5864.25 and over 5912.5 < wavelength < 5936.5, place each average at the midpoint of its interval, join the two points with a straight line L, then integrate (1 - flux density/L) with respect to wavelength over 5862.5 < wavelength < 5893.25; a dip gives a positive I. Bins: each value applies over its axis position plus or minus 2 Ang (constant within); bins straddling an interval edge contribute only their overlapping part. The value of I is 2.24 Ang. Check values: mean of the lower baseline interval 13.8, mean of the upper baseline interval 13.1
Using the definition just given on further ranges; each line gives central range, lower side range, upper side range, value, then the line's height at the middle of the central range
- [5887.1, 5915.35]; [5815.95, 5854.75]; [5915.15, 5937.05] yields 3.1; 13.4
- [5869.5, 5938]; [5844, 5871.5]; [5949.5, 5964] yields 5.8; 13.7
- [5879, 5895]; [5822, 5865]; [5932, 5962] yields 2.8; 13.8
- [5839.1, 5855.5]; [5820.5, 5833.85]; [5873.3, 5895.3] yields -0.6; 13.6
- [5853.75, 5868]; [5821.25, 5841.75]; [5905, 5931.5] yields 0.3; 14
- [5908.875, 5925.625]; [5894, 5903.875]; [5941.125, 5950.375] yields -1.6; 12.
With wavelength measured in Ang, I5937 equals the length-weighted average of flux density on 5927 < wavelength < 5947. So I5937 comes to 12.9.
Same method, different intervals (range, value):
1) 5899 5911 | 13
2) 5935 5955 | 13.1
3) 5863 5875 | 13.3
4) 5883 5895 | 11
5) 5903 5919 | 13.2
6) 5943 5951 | 13.5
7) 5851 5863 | 13.9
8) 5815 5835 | 14.5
